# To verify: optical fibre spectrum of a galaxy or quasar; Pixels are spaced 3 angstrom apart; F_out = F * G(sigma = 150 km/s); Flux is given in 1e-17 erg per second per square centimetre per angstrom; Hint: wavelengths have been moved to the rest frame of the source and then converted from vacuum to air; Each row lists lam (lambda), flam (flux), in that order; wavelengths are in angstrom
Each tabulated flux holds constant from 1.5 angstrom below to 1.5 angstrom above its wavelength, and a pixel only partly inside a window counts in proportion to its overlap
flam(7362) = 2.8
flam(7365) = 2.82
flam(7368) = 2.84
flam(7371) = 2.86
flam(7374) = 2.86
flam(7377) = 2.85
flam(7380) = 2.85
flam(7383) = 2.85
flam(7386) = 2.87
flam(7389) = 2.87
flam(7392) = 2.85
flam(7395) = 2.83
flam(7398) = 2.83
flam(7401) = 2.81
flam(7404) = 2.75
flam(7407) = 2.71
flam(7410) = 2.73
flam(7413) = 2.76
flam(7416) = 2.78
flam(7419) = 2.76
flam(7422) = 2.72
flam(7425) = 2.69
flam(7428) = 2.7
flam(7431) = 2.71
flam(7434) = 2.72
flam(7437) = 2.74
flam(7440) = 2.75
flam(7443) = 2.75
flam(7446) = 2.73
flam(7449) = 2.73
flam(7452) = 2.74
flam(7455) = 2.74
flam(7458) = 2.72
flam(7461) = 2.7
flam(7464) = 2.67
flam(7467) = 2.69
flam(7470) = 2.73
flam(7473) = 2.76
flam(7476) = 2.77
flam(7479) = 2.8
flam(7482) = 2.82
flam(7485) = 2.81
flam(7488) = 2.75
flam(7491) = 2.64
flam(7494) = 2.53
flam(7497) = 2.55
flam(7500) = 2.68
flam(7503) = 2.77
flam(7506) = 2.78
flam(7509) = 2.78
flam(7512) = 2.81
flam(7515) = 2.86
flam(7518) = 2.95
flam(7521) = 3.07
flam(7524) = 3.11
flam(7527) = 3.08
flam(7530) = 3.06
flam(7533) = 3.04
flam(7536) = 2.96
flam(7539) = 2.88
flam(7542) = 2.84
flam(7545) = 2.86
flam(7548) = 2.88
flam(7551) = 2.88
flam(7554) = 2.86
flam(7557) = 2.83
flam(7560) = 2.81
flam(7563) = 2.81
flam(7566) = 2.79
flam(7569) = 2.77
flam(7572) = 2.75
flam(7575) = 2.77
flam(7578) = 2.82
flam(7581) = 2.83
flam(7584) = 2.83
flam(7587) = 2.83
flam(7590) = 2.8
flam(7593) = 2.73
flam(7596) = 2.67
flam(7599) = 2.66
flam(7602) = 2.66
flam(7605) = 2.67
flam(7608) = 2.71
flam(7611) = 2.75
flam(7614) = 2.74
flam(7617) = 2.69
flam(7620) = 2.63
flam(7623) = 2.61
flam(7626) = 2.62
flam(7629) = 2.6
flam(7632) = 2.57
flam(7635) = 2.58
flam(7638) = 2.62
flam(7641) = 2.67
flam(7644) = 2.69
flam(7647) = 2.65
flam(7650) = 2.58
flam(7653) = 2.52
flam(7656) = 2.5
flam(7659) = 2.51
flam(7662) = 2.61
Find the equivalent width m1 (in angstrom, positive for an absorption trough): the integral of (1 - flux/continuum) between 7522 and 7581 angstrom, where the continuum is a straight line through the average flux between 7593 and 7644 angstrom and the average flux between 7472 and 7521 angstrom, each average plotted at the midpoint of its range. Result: -3.67 angstrom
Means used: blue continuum 2.76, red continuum 2.66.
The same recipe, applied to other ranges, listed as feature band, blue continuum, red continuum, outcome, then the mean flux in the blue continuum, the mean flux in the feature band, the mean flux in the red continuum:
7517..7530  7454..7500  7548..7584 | -1.4 angstrom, 2.71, 3.06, 2.81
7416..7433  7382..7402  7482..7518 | 0.5 angstrom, 2.84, 2.72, 2.74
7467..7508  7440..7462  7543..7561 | 0.8 angstrom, 2.73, 2.72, 2.85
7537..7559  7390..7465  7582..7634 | -1.2 angstrom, 2.75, 2.86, 2.69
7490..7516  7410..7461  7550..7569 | 0.7 angstrom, 2.73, 2.71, 2.82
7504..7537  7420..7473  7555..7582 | -2.2 angstrom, 2.72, 2.95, 2.8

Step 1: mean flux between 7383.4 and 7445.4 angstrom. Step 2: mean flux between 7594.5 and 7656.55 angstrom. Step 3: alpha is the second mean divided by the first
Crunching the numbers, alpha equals 0.95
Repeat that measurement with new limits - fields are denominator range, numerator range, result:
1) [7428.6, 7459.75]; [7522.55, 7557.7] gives 1.08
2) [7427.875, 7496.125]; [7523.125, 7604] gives 1.04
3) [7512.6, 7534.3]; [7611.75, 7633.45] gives 0.88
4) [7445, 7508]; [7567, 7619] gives 1.01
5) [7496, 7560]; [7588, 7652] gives 0.92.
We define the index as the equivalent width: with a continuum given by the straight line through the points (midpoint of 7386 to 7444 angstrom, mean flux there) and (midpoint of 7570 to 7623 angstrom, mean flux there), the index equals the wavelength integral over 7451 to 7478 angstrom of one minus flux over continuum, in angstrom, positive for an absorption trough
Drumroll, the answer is 0.3 angstrom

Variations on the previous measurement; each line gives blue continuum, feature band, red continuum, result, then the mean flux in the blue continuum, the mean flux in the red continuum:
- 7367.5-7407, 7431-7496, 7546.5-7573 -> 2.4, 2.84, 2.82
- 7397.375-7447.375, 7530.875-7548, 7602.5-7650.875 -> -1.5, 2.74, 2.65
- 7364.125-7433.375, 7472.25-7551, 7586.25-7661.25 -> -3.5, 2.79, 2.65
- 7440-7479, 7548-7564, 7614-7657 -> -1.1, 2.73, 2.62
